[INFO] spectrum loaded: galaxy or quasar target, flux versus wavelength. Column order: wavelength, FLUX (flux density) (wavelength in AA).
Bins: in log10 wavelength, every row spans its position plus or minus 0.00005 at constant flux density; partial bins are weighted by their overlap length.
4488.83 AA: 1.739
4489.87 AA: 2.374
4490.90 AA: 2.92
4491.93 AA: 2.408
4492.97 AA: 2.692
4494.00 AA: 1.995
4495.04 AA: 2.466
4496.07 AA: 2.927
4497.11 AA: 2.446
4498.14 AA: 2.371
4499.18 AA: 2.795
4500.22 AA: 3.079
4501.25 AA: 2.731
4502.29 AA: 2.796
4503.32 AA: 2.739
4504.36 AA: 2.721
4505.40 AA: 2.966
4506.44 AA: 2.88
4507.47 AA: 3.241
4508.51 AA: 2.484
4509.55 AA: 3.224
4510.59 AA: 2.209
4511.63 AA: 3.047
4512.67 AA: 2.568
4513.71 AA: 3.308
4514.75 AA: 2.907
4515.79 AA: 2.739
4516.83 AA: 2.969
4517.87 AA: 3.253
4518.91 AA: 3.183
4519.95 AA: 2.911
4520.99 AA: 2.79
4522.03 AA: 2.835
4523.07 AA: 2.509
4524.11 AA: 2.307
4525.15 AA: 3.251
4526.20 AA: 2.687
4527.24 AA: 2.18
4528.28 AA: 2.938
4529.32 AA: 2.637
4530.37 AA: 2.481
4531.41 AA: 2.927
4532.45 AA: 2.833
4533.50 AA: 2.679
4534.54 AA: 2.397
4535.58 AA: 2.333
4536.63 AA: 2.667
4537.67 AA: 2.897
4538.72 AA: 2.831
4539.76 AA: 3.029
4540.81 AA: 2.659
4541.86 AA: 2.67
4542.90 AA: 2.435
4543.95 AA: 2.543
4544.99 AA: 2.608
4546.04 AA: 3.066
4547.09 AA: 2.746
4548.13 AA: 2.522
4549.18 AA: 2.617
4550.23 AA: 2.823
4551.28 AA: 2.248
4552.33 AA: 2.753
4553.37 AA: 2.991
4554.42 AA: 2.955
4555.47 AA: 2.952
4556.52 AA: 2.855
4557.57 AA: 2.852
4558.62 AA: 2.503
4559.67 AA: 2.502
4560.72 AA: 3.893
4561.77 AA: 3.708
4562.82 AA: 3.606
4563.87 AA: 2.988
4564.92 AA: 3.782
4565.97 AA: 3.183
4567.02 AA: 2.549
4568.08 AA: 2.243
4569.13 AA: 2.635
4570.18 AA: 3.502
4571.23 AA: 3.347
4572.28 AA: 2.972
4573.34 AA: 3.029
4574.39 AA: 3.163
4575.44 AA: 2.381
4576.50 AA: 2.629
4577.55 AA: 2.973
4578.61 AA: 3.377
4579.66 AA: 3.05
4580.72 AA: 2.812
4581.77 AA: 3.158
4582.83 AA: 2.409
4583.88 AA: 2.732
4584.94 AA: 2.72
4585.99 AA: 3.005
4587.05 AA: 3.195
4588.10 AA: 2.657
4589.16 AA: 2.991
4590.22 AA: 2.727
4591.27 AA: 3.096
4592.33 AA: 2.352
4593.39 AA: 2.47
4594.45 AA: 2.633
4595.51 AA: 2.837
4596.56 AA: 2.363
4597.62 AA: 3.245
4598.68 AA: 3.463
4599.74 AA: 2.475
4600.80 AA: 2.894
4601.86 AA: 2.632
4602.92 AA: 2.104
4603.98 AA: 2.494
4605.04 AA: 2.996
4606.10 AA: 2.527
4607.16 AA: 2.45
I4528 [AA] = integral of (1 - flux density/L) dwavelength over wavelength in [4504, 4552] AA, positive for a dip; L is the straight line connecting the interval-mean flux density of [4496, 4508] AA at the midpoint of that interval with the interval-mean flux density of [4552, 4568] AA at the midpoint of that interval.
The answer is 2.6 AA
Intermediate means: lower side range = 2.8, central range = 2.75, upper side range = 3.05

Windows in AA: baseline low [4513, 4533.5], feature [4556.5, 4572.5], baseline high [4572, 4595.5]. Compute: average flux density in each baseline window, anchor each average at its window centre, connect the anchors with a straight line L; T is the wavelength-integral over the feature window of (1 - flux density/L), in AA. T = -1.39 AA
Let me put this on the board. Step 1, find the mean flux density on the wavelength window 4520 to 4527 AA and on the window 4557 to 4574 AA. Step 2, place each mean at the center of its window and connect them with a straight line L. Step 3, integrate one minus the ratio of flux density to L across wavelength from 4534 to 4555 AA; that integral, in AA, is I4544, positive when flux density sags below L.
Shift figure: 1.5 AA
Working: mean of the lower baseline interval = 2.72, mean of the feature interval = 2.69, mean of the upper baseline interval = 3.08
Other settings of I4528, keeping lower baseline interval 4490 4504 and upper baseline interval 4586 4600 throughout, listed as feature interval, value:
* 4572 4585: -0.4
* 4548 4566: -1.5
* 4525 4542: 0.0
